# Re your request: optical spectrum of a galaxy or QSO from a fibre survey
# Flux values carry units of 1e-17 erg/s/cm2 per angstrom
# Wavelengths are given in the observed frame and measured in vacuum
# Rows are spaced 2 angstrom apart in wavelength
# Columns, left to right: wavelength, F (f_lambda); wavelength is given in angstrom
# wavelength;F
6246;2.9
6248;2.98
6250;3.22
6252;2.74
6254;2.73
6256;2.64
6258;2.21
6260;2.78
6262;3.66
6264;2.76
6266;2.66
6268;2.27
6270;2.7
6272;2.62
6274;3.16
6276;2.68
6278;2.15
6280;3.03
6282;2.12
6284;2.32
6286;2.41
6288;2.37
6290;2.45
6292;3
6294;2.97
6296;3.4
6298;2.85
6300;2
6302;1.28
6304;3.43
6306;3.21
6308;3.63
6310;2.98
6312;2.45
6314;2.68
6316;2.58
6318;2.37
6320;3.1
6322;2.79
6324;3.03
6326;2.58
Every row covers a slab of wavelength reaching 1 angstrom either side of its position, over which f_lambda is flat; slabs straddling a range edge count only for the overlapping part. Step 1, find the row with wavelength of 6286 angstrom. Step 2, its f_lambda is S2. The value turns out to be 2.41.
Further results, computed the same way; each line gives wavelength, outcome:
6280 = 3.03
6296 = 3.4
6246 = 2.9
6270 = 2.7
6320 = 3.1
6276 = 2.68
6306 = 3.21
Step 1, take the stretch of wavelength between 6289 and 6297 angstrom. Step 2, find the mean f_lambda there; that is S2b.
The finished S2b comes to 2.96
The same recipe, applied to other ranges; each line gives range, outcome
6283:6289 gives 2.37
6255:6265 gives 2.81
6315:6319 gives 2.48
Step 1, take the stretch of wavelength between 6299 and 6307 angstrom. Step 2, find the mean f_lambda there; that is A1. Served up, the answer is 2.48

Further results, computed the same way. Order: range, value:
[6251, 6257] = 2.7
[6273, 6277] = 2.92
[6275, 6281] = 2.62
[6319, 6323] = 2.95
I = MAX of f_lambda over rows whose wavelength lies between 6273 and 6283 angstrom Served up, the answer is 3.16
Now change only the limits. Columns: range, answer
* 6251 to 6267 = 3.66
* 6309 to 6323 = 3.1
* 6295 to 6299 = 3.4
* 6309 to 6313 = 2.98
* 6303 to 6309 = 3.63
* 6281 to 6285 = 2.32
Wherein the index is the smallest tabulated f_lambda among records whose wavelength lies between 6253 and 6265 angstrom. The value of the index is 2.21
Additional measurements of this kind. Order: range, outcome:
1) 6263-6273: 2.27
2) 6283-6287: 2.32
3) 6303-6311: 2.98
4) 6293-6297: 2.97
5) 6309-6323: 2.37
